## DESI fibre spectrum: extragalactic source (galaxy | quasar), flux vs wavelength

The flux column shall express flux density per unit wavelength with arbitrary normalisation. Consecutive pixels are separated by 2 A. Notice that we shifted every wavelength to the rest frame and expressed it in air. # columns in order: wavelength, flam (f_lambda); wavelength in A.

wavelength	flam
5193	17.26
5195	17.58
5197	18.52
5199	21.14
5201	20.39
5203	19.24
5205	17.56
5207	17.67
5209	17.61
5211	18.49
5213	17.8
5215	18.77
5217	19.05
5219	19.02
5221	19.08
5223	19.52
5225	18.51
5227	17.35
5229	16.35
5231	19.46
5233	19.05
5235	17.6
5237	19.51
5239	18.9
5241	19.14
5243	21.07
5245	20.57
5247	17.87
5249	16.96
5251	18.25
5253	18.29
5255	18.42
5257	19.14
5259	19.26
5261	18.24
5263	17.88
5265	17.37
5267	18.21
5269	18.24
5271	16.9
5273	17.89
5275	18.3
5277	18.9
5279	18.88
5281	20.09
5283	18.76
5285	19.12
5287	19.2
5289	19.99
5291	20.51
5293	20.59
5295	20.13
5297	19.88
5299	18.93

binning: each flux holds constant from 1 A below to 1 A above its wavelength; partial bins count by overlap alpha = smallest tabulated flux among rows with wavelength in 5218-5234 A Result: 16.35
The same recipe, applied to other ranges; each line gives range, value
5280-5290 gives 18.76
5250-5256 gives 18.25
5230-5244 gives 17.6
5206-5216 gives 17.61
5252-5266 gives 17.37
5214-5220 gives 18.77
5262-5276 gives 16.9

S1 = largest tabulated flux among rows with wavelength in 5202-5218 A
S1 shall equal 19.24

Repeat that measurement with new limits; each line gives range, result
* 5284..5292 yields 20.51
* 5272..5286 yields 20.09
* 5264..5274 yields 18.24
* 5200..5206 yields 20.39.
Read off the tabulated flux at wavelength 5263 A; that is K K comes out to 17.88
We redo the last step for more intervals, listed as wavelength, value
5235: 17.6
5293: 20.59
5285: 19.12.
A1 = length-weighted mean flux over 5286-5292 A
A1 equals 19.9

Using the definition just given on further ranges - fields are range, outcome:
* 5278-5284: 19.2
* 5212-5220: 18.7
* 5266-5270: 18.2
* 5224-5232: 17.9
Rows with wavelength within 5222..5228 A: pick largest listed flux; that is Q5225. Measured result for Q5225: 19.52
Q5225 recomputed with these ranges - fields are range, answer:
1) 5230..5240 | 19.51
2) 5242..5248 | 21.07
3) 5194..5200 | 21.14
